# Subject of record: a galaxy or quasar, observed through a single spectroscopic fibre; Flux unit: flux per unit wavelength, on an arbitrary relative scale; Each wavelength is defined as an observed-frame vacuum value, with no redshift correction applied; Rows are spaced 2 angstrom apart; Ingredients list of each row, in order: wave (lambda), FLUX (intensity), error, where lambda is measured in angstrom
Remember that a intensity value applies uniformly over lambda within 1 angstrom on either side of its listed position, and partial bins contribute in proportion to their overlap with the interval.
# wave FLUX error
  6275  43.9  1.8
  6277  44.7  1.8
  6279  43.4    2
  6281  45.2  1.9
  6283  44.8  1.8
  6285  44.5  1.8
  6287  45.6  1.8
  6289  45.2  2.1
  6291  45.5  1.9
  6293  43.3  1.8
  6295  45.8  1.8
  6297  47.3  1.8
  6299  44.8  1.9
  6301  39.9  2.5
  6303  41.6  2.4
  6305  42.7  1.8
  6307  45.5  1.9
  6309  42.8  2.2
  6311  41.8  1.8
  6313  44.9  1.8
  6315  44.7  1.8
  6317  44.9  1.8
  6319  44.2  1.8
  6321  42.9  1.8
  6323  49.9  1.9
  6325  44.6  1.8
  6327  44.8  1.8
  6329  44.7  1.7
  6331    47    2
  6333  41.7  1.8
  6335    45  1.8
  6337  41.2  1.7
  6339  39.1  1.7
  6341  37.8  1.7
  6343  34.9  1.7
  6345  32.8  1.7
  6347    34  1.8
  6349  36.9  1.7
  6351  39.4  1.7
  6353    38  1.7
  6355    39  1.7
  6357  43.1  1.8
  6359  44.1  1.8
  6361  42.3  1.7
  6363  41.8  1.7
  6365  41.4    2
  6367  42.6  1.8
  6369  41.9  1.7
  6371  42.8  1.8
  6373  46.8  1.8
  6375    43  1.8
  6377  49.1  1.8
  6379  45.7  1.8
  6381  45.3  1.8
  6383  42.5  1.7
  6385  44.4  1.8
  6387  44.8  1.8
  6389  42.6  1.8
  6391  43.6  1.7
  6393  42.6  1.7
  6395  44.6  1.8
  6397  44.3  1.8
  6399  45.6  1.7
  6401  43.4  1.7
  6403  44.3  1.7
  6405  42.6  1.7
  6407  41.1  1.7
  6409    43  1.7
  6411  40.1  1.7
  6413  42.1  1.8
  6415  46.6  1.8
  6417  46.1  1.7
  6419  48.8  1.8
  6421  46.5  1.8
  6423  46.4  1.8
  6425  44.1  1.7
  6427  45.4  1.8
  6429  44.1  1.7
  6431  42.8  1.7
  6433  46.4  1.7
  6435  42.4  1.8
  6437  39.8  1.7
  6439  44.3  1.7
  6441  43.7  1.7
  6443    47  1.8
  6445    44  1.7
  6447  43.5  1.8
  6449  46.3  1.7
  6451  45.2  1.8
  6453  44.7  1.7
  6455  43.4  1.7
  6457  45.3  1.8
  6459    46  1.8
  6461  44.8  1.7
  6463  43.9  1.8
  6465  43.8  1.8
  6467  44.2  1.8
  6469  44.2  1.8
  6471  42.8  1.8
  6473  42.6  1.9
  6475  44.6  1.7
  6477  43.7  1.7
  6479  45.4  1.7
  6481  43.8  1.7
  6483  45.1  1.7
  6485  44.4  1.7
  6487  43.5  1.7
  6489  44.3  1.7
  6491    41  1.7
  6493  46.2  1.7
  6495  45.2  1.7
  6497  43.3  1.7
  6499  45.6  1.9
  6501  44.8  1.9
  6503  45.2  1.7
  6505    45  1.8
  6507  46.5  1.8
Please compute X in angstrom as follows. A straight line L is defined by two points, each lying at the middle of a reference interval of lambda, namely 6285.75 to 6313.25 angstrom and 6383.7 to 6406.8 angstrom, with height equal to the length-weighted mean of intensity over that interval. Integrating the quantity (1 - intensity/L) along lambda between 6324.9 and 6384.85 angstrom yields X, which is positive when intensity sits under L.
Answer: 2.9 angstrom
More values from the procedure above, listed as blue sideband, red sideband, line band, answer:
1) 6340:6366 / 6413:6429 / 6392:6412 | 0.3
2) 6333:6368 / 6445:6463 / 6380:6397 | -0.9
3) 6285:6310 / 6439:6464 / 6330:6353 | 2.8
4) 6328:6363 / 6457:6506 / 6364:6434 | -4.1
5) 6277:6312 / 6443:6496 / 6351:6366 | 1.0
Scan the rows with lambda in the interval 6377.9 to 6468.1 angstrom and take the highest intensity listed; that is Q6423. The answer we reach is 48.8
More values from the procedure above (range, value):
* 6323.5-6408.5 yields 49.1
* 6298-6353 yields 49.9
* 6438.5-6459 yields 47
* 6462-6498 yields 46.2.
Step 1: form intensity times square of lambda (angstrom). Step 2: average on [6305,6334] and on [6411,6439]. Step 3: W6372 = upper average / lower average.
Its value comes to 1.0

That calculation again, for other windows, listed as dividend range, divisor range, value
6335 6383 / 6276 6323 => 0.95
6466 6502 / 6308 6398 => 1.08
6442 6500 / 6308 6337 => 1.05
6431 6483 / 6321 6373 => 1.11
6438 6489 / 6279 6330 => 1.05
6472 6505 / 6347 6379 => 1.10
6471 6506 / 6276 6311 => 1.07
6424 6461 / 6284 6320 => 1.05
